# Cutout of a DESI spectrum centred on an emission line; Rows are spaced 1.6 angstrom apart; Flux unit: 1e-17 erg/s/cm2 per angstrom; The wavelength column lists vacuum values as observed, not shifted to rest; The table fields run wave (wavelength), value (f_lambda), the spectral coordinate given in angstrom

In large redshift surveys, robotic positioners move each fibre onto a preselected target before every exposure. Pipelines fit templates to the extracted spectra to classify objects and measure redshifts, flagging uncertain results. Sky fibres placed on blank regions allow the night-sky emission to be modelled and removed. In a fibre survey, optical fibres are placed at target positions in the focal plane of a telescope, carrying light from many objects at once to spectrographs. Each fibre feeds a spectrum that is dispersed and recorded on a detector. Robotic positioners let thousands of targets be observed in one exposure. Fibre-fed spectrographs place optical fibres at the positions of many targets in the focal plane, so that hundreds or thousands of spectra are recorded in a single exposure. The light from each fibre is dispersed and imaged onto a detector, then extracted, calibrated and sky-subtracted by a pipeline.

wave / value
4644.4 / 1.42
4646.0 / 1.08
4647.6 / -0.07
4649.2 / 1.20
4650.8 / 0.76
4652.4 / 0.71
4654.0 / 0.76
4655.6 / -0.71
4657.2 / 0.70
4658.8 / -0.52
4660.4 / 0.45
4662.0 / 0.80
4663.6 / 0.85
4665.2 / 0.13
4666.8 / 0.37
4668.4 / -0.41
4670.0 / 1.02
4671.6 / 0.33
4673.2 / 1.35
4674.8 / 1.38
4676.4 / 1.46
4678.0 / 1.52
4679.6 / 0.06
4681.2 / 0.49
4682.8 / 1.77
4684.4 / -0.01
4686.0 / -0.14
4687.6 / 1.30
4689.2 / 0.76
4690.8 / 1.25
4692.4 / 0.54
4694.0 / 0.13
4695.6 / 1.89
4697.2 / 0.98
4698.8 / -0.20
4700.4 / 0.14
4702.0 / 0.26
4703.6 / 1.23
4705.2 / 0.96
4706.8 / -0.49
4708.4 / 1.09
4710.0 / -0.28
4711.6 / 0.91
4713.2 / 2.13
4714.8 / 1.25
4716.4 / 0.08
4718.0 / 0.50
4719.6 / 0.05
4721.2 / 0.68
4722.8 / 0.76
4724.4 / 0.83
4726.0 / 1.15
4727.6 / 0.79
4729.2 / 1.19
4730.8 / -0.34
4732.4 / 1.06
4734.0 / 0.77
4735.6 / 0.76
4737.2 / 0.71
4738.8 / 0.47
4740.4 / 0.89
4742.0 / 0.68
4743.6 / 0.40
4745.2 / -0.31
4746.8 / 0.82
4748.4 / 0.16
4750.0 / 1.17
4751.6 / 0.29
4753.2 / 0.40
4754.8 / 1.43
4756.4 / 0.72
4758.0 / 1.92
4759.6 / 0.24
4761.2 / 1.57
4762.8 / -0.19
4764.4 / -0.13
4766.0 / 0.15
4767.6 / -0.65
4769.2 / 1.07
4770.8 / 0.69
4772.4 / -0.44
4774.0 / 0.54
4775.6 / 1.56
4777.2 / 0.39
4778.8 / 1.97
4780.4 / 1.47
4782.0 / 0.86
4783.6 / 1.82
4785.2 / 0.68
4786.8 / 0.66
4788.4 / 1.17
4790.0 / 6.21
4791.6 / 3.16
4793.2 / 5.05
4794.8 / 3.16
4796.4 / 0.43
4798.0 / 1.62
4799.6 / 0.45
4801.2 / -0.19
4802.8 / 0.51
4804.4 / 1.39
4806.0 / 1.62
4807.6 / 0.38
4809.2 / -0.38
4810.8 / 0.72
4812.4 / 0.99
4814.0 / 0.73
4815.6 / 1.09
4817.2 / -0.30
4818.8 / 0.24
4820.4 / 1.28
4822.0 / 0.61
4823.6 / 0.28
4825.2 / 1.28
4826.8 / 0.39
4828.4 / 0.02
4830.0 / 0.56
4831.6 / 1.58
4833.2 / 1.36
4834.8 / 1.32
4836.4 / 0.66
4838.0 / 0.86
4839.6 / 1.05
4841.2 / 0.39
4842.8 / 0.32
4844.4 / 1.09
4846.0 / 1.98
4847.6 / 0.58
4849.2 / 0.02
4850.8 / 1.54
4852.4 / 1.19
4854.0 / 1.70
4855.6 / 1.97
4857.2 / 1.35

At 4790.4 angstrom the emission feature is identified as [O II]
